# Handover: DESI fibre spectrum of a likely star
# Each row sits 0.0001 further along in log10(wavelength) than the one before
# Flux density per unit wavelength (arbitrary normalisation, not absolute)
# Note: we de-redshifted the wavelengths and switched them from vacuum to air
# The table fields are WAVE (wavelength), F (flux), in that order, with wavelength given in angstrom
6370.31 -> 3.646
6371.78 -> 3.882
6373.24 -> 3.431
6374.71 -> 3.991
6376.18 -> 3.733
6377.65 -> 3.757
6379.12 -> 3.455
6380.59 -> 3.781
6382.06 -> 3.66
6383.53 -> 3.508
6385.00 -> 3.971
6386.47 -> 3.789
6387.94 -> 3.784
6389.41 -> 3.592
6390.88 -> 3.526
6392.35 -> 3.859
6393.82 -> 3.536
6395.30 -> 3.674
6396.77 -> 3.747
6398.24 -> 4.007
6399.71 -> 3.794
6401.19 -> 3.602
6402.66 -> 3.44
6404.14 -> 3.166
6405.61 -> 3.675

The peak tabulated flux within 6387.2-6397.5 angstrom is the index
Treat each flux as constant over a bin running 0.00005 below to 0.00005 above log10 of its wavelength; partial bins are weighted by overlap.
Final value 3.859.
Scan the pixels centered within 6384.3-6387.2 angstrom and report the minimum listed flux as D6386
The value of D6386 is 3.789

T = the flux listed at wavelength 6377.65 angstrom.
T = 3.757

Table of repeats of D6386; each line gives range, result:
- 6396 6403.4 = 3.44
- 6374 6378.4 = 3.733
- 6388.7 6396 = 3.526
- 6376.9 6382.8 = 3.455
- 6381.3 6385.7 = 3.508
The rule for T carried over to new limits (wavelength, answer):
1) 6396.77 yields 3.747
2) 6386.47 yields 3.789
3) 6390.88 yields 3.526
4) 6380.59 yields 3.781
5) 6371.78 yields 3.882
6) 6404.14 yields 3.166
